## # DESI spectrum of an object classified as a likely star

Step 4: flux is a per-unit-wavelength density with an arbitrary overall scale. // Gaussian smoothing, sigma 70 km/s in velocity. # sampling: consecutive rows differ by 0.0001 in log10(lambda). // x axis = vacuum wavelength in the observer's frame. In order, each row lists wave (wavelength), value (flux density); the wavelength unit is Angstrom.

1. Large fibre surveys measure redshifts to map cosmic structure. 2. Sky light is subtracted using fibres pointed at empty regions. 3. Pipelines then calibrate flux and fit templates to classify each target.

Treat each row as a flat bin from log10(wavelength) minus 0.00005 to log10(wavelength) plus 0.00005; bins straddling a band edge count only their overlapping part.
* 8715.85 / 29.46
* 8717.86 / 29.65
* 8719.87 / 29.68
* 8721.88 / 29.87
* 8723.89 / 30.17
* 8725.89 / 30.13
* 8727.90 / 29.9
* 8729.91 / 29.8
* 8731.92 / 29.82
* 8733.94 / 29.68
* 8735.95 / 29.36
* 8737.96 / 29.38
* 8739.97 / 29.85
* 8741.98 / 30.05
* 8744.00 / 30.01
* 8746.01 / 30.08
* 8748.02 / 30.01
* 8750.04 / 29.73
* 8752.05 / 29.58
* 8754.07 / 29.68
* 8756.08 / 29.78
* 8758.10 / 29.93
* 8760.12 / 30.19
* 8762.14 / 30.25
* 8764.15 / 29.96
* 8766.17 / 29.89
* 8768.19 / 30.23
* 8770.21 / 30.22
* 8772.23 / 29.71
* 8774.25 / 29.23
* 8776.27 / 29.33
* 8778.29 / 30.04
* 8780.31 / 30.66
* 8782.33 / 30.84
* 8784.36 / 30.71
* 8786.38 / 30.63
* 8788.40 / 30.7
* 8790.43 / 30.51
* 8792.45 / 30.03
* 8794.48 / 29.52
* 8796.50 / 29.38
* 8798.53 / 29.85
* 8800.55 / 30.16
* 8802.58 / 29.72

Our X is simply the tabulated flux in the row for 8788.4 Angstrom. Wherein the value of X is 30.7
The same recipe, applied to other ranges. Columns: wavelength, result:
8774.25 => 29.23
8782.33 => 30.84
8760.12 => 30.19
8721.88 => 29.87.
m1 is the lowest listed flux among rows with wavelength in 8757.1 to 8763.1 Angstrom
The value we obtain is 29.93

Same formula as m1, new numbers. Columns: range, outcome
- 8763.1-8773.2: 29.71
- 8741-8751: 29.73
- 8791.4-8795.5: 29.52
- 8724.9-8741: 29.36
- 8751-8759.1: 29.58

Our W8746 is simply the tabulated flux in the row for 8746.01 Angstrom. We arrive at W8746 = 30.08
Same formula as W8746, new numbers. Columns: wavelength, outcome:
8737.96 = 29.38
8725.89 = 30.13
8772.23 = 29.71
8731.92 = 29.82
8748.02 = 30.01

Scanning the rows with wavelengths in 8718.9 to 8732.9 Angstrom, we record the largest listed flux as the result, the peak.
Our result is 30.17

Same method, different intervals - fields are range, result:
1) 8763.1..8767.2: 29.96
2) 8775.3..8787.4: 30.84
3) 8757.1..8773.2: 30.25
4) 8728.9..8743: 30.05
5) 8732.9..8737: 29.68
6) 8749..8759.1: 29.93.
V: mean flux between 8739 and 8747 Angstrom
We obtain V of 30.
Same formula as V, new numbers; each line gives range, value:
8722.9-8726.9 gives 30.2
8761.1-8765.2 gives 30.1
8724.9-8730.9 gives 29.9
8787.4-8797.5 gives 30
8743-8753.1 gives 29.9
